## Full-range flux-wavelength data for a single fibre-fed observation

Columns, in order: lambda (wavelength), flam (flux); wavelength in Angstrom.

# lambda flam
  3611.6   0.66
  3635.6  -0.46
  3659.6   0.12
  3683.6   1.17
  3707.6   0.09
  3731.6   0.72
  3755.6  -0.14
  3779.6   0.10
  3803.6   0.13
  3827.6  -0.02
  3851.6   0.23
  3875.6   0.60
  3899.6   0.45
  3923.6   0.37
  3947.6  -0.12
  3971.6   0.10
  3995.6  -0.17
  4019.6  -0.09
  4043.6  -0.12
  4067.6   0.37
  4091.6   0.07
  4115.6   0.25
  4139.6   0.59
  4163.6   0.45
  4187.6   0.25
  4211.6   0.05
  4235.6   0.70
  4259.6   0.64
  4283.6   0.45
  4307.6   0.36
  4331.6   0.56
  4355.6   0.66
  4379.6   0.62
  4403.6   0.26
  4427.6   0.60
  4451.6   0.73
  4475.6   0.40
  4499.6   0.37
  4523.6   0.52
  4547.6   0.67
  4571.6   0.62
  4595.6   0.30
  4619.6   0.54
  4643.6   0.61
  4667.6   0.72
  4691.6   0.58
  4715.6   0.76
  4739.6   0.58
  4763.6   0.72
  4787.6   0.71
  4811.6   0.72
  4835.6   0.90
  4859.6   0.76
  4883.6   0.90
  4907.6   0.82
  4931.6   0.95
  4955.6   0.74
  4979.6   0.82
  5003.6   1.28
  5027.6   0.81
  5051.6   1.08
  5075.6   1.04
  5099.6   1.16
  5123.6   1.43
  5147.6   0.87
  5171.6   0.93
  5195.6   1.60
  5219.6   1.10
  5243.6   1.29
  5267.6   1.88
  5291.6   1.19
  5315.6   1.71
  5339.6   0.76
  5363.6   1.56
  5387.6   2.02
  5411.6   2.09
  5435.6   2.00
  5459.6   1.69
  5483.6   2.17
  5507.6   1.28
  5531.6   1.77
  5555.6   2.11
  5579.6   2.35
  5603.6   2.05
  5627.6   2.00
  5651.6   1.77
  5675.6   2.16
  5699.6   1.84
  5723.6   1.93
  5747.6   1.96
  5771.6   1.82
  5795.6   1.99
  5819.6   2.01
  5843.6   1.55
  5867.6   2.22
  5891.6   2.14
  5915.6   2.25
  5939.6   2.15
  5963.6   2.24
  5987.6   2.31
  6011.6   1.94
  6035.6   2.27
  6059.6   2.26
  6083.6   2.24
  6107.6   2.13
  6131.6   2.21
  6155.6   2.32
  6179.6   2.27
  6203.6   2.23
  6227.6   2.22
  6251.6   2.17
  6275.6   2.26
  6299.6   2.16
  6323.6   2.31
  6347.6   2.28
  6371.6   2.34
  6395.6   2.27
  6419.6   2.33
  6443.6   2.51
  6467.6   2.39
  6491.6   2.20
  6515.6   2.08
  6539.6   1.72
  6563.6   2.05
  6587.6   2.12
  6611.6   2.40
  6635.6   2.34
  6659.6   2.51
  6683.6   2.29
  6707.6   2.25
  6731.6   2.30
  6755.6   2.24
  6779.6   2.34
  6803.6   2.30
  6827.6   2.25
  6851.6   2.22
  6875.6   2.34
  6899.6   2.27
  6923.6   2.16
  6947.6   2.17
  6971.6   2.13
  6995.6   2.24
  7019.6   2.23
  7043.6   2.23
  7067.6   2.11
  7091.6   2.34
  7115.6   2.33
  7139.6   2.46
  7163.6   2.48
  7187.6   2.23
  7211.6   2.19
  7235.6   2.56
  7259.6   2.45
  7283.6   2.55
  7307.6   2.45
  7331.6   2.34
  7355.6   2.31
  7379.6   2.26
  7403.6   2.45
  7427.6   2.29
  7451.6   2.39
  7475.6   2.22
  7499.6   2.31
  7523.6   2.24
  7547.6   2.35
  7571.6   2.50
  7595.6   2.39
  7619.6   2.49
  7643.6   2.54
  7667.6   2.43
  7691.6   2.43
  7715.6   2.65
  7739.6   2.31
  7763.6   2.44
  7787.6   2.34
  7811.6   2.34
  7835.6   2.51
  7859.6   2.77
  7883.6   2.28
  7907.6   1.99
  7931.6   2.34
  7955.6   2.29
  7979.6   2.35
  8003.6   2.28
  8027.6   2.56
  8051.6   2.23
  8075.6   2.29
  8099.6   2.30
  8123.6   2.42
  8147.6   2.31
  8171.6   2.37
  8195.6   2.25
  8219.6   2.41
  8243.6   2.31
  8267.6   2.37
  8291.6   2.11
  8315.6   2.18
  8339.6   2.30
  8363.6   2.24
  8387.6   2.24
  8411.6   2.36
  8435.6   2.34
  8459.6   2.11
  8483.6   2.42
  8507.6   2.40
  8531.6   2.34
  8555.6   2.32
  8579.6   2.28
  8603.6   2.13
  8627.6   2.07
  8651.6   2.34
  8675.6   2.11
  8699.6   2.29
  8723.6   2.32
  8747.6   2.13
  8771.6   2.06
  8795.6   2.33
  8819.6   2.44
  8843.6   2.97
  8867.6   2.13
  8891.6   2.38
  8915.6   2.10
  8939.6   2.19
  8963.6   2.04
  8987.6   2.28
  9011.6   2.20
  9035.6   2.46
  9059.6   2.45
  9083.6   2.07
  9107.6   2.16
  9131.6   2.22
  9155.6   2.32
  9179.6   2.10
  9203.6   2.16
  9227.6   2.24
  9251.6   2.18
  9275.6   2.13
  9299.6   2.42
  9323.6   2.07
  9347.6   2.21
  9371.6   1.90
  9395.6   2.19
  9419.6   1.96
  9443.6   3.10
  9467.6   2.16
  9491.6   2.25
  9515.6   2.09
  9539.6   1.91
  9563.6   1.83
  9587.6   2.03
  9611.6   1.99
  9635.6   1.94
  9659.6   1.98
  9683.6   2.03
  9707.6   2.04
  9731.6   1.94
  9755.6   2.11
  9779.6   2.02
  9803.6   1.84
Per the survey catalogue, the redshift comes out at 0.34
